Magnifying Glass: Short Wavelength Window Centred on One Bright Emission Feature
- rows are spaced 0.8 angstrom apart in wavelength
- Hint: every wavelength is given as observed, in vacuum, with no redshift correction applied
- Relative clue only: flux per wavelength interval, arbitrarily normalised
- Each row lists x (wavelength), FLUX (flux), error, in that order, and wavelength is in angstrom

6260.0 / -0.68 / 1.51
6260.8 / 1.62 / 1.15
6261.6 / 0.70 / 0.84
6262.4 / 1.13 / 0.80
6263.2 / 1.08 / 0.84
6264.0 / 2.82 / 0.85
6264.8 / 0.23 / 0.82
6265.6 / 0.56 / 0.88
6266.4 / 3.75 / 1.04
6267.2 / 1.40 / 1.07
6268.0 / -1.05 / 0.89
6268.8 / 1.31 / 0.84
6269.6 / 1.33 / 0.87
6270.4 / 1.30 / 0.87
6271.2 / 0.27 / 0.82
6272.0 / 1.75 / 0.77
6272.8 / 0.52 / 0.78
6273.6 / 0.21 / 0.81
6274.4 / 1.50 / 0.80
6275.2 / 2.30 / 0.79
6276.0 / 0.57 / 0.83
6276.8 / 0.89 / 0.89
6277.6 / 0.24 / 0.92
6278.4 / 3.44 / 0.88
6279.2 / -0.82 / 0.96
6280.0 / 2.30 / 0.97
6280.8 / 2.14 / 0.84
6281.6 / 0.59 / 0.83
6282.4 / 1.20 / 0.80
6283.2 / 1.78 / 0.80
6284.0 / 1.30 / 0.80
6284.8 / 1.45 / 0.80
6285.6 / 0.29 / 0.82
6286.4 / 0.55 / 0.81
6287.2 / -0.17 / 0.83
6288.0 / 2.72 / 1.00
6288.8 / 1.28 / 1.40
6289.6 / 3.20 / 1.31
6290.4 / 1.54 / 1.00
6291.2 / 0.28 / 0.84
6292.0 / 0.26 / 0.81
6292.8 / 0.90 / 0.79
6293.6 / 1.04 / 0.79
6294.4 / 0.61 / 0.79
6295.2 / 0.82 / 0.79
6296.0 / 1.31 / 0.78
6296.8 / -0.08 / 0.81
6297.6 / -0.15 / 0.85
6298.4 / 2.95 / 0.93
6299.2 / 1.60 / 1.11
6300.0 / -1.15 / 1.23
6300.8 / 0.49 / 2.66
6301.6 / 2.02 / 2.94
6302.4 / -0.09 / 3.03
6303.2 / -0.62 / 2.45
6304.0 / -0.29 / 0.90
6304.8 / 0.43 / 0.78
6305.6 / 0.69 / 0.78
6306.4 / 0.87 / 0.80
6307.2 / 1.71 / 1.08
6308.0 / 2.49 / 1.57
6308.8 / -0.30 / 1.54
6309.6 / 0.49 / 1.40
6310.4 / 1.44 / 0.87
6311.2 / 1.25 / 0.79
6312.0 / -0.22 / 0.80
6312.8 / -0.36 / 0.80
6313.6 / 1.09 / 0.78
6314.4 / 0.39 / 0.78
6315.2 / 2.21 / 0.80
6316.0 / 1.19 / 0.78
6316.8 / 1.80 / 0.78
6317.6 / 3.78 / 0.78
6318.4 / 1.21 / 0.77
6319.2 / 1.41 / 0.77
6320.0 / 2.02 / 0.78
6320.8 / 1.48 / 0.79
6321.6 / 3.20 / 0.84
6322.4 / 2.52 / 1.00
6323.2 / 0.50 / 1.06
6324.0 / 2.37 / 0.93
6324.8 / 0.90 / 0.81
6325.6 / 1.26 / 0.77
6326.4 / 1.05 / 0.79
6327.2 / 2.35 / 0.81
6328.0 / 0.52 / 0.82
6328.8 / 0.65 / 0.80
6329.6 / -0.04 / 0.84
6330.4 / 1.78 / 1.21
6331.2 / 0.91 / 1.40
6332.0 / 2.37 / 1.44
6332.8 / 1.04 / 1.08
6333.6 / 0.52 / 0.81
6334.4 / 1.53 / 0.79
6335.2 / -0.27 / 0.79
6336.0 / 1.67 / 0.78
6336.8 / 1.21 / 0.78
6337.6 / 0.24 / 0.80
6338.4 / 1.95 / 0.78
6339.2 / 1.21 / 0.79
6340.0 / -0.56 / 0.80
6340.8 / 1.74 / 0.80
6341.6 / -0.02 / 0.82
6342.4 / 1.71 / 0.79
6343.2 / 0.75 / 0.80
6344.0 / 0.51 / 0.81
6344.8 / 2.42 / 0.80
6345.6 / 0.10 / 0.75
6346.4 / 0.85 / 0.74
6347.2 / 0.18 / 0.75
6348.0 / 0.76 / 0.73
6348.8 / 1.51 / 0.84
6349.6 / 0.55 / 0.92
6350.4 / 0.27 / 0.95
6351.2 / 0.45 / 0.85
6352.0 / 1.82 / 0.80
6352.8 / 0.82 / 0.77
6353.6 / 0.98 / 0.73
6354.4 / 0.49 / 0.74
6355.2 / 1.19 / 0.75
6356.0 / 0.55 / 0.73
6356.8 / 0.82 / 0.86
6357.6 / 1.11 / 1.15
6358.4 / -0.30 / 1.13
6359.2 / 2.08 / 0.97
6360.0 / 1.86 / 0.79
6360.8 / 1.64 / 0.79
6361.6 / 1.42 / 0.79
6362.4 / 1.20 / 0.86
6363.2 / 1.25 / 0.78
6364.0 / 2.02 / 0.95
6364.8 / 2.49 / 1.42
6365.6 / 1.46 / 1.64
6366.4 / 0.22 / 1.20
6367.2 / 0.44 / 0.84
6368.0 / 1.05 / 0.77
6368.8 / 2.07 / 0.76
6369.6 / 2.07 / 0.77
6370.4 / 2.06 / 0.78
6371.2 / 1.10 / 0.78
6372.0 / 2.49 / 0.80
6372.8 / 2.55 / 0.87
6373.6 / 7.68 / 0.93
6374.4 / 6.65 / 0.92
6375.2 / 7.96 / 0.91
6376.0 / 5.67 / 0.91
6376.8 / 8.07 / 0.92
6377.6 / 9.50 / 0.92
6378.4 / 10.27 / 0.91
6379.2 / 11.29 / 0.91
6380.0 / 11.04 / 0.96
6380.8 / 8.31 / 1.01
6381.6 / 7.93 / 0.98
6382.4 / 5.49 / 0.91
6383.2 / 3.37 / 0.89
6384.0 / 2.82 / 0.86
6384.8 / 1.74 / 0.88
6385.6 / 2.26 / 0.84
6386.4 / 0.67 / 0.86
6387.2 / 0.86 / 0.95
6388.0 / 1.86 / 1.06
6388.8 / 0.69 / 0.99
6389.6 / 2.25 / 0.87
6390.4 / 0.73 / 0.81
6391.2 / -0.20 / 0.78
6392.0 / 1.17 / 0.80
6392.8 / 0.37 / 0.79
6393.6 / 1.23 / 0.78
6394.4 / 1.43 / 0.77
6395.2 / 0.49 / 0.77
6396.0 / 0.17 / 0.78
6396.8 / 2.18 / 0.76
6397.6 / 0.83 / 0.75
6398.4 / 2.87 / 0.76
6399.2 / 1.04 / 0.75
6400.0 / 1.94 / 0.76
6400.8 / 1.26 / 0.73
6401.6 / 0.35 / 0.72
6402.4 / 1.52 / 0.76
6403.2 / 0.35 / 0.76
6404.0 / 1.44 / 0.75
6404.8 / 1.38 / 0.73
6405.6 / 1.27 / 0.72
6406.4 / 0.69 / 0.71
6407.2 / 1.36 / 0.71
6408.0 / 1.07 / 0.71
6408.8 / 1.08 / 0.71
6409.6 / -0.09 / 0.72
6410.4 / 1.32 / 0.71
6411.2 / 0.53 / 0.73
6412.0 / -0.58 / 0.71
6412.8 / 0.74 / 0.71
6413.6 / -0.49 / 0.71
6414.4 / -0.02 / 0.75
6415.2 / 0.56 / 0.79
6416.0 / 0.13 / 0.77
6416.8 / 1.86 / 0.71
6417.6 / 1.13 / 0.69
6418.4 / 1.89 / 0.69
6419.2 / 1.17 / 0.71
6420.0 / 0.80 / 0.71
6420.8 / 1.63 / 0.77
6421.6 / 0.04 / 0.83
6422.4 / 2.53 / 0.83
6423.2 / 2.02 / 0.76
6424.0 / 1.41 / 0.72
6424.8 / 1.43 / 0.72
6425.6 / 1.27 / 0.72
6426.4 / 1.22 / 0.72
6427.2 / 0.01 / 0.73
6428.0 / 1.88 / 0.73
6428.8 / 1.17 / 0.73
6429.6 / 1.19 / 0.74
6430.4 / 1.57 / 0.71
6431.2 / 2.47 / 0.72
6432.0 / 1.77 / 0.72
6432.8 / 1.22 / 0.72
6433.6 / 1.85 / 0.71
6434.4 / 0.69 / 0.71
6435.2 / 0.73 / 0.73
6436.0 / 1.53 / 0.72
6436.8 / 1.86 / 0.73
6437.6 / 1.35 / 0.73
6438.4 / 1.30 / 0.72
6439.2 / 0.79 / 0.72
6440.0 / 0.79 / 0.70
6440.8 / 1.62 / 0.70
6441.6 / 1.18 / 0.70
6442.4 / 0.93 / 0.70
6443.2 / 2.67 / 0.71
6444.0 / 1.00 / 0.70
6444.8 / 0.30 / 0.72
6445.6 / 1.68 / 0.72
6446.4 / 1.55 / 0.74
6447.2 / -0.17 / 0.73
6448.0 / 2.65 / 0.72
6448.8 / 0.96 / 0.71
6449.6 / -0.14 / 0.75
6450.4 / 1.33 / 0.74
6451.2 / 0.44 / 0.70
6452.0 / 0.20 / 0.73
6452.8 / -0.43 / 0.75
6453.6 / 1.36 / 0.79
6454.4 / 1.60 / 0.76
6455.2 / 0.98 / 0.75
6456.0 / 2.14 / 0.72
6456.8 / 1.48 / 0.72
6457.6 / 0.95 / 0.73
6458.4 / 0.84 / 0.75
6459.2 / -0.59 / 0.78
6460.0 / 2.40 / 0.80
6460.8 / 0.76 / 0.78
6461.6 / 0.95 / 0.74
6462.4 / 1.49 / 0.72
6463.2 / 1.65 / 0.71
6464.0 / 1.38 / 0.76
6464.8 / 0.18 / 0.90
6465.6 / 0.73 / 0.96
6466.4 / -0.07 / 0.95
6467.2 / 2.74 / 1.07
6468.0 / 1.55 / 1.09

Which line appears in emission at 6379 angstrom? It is [O II] 3727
